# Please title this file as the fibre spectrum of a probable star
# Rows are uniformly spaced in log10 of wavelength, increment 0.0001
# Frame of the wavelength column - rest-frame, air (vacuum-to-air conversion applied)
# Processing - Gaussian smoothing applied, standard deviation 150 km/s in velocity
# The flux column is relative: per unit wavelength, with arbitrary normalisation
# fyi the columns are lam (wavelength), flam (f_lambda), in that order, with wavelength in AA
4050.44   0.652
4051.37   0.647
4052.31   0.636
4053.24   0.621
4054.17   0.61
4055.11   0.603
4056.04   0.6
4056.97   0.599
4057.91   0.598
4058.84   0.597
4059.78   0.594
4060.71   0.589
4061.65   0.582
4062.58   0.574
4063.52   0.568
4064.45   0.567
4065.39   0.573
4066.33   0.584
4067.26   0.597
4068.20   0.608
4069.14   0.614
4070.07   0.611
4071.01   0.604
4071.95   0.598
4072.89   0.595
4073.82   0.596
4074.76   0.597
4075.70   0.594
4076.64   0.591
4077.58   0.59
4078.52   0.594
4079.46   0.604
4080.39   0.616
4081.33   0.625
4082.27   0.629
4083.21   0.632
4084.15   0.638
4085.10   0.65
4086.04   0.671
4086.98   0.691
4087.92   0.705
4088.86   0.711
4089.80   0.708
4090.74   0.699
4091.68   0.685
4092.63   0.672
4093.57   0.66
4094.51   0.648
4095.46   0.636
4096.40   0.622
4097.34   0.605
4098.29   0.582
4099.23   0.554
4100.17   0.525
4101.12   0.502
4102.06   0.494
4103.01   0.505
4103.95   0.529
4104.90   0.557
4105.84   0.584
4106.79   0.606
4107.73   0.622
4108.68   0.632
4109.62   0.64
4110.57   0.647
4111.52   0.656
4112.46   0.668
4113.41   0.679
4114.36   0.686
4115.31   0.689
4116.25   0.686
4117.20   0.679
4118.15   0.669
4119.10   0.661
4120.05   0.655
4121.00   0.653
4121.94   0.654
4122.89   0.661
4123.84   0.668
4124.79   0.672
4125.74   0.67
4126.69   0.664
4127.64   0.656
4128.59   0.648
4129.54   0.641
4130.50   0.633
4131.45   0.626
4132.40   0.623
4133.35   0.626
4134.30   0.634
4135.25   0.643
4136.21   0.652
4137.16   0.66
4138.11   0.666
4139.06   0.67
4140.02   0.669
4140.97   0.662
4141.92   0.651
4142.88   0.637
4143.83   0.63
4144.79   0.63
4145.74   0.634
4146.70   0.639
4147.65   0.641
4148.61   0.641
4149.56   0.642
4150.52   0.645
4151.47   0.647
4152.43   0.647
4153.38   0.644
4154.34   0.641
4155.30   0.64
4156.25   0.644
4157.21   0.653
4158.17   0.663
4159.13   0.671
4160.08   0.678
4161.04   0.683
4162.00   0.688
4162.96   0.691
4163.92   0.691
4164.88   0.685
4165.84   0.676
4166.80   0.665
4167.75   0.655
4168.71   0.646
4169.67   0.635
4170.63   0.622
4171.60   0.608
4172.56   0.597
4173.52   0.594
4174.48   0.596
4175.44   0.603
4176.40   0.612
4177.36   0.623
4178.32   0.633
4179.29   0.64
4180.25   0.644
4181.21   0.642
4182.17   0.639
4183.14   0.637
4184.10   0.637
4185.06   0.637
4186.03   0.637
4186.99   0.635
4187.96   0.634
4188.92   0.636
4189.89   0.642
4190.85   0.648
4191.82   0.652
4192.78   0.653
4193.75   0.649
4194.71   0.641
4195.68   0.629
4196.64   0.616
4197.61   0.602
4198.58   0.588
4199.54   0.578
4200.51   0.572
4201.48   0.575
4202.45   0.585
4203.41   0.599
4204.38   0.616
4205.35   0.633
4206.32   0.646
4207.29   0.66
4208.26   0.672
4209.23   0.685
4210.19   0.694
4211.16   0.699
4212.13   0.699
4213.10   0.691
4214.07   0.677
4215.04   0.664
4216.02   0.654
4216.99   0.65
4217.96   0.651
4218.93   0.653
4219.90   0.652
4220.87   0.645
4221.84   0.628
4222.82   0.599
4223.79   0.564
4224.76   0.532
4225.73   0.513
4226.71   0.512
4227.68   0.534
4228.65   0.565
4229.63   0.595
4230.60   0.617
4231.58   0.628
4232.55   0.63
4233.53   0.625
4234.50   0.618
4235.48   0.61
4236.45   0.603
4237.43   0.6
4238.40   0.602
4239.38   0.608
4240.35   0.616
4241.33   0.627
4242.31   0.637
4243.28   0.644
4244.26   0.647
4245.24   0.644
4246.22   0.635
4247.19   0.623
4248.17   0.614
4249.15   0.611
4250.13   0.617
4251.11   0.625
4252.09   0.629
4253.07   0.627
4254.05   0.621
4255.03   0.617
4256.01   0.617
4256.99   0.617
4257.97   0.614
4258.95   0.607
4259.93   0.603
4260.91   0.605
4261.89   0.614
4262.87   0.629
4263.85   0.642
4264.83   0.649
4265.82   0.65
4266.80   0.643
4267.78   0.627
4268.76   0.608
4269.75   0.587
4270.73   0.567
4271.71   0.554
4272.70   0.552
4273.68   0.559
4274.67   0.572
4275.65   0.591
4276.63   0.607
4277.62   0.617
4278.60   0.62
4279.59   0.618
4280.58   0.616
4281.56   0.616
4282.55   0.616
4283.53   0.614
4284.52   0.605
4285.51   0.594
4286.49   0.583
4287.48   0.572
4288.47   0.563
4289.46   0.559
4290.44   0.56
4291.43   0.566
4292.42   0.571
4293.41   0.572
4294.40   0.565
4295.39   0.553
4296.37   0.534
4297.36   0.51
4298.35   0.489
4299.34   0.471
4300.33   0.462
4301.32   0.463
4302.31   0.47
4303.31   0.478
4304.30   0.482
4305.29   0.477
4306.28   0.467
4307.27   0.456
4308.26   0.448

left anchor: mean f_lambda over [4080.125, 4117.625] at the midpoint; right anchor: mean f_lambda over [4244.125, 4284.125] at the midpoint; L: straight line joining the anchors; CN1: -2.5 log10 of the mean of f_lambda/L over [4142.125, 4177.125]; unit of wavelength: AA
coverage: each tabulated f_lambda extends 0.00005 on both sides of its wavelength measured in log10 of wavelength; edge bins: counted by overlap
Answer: -0.04 mag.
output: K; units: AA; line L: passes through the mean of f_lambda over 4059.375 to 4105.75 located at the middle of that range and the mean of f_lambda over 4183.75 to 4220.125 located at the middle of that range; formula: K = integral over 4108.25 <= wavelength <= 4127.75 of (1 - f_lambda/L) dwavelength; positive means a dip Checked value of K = -1.5 AA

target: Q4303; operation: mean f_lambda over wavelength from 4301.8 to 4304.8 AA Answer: 0.476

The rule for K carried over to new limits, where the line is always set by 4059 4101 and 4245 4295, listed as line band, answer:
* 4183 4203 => -0.45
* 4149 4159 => -0.58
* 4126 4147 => -1.12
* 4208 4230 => -0.72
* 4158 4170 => -1.20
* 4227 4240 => 0.10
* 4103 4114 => -0.02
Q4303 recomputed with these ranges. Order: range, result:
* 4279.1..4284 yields 0.616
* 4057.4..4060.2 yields 0.595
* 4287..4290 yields 0.565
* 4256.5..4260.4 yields 0.611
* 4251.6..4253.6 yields 0.627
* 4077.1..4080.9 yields 0.602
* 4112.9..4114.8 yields 0.68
